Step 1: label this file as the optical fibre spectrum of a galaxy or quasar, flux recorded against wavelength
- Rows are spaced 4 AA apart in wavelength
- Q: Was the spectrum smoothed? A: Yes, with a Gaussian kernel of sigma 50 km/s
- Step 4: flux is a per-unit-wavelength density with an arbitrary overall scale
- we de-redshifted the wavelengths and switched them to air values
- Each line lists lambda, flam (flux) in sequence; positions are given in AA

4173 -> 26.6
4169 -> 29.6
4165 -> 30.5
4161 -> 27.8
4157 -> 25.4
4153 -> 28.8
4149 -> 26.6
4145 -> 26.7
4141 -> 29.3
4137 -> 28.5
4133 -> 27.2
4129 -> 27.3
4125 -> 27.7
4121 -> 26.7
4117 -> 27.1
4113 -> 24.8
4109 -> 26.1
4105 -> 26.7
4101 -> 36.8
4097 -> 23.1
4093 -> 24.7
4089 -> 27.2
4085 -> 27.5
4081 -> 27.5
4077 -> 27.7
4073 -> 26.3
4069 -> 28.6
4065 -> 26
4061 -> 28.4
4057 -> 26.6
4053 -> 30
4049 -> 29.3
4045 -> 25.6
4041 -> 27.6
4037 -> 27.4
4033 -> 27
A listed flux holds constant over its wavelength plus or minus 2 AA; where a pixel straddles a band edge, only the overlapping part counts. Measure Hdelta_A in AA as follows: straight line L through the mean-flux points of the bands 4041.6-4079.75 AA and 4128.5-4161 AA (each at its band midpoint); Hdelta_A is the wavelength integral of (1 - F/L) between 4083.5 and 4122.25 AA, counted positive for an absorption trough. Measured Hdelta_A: 0.7 AA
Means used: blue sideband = 27.6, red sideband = 27.5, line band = 27.1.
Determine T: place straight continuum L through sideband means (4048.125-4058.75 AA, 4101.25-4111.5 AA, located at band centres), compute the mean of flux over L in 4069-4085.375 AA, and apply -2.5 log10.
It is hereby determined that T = 0.04 mag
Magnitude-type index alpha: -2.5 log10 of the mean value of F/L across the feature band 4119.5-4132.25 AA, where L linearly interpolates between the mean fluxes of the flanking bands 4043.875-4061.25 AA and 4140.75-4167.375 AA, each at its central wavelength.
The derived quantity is 0.02 mag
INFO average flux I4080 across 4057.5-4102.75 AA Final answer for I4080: 27.5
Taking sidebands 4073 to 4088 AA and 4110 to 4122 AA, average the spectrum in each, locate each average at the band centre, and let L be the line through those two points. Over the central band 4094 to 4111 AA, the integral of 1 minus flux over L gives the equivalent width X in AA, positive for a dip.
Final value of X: -0.87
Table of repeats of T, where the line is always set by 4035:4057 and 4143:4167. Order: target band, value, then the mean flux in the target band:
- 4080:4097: 0.06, 26.3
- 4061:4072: 0.02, 27.4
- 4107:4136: 0.04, 26.8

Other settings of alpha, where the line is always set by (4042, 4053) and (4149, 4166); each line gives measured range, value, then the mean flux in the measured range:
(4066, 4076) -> 0.02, 27.3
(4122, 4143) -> 0.00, 27.9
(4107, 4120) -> 0.07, 26.1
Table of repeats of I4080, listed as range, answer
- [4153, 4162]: 27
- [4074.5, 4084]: 27.5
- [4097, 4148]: 27.7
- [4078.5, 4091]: 27.4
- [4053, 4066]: 27.5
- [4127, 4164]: 27.6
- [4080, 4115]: 27.1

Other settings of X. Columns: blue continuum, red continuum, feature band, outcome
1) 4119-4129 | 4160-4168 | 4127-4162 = 1.00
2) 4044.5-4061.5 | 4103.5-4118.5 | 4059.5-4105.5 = -0.77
